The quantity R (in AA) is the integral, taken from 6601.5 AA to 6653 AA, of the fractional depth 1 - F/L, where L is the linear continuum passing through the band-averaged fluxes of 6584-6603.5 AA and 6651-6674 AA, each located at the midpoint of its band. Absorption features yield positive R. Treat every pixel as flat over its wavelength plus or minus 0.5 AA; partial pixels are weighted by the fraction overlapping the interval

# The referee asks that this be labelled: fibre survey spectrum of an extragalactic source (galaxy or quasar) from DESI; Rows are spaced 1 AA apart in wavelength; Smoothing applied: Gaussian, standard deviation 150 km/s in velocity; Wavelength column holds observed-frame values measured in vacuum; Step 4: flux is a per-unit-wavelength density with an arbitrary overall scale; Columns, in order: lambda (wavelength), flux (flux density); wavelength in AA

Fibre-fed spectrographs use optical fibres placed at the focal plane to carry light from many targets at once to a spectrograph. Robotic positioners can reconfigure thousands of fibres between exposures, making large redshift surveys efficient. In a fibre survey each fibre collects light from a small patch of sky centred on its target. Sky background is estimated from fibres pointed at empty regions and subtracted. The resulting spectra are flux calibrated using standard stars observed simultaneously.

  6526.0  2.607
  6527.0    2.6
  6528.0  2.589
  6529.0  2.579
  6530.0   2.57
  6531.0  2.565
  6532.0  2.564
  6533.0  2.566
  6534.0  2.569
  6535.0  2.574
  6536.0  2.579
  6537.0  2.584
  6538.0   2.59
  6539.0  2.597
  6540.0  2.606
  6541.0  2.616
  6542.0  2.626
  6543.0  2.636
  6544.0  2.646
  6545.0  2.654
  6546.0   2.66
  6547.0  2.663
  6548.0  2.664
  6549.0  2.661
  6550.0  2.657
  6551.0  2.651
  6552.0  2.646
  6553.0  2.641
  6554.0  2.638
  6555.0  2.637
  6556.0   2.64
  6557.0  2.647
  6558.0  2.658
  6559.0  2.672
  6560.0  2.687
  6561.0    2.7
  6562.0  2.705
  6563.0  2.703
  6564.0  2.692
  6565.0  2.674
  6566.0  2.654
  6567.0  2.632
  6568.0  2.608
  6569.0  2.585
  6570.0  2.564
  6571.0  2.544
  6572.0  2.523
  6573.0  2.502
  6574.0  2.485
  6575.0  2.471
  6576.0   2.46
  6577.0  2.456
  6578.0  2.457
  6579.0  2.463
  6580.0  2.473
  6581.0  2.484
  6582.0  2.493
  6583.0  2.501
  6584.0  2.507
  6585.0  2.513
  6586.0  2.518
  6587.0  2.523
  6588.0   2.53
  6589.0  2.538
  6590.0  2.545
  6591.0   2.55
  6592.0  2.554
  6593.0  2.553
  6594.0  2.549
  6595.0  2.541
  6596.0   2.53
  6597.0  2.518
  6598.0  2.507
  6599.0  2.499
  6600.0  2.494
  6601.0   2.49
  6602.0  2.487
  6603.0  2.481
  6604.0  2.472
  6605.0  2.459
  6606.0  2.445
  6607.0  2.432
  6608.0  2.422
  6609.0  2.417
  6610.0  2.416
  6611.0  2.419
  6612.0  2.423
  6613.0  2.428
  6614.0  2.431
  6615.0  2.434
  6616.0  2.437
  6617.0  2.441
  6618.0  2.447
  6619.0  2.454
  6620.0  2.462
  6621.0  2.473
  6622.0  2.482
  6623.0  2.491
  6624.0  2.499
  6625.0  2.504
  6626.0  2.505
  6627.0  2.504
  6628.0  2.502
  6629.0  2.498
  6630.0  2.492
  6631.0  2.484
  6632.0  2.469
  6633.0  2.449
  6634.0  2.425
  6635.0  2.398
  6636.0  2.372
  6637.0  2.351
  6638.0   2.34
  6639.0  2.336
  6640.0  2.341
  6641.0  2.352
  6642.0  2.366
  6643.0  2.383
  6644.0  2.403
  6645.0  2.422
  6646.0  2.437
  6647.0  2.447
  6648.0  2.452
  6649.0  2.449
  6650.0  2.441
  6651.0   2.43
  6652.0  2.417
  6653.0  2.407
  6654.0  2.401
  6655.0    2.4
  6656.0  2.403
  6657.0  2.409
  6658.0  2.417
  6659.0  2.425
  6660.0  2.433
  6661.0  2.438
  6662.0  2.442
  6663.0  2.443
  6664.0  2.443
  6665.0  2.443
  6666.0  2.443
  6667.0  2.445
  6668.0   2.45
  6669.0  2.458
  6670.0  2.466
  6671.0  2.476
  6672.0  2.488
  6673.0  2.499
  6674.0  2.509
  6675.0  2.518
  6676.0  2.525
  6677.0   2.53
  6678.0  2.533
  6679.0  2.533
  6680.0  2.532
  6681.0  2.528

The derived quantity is 0.9 AA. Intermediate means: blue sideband 2.52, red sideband 2.44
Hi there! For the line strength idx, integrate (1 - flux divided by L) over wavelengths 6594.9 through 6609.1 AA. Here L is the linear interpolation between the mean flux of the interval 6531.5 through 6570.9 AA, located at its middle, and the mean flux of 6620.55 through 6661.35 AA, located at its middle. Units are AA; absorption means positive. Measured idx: 0.2 AA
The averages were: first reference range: 2.63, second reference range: 2.43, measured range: 2.48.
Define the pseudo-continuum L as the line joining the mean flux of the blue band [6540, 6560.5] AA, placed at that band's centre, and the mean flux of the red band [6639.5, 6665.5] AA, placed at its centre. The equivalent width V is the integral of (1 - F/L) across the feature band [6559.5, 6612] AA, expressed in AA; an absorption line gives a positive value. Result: 0.9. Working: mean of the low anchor 2.65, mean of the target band 2.53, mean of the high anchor 2.42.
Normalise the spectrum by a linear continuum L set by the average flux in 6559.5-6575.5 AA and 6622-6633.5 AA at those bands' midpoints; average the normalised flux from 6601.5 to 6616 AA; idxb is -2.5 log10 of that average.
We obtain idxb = 0.04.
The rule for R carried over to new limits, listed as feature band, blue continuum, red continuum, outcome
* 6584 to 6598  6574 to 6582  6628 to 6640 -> -0.4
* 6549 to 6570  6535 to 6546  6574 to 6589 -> -0.8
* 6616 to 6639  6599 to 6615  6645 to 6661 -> -0.1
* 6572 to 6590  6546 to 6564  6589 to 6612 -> 0.5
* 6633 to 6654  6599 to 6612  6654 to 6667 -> 0.3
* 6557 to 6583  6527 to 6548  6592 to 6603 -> -0.2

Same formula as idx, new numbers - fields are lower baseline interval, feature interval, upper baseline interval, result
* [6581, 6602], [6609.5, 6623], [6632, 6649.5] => 0.1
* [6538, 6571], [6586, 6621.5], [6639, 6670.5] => 0.8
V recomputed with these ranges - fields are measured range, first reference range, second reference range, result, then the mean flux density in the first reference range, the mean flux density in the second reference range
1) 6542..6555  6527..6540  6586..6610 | -0.5 AA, 2.58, 2.5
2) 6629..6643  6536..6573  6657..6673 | 0.5 AA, 2.64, 2.45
